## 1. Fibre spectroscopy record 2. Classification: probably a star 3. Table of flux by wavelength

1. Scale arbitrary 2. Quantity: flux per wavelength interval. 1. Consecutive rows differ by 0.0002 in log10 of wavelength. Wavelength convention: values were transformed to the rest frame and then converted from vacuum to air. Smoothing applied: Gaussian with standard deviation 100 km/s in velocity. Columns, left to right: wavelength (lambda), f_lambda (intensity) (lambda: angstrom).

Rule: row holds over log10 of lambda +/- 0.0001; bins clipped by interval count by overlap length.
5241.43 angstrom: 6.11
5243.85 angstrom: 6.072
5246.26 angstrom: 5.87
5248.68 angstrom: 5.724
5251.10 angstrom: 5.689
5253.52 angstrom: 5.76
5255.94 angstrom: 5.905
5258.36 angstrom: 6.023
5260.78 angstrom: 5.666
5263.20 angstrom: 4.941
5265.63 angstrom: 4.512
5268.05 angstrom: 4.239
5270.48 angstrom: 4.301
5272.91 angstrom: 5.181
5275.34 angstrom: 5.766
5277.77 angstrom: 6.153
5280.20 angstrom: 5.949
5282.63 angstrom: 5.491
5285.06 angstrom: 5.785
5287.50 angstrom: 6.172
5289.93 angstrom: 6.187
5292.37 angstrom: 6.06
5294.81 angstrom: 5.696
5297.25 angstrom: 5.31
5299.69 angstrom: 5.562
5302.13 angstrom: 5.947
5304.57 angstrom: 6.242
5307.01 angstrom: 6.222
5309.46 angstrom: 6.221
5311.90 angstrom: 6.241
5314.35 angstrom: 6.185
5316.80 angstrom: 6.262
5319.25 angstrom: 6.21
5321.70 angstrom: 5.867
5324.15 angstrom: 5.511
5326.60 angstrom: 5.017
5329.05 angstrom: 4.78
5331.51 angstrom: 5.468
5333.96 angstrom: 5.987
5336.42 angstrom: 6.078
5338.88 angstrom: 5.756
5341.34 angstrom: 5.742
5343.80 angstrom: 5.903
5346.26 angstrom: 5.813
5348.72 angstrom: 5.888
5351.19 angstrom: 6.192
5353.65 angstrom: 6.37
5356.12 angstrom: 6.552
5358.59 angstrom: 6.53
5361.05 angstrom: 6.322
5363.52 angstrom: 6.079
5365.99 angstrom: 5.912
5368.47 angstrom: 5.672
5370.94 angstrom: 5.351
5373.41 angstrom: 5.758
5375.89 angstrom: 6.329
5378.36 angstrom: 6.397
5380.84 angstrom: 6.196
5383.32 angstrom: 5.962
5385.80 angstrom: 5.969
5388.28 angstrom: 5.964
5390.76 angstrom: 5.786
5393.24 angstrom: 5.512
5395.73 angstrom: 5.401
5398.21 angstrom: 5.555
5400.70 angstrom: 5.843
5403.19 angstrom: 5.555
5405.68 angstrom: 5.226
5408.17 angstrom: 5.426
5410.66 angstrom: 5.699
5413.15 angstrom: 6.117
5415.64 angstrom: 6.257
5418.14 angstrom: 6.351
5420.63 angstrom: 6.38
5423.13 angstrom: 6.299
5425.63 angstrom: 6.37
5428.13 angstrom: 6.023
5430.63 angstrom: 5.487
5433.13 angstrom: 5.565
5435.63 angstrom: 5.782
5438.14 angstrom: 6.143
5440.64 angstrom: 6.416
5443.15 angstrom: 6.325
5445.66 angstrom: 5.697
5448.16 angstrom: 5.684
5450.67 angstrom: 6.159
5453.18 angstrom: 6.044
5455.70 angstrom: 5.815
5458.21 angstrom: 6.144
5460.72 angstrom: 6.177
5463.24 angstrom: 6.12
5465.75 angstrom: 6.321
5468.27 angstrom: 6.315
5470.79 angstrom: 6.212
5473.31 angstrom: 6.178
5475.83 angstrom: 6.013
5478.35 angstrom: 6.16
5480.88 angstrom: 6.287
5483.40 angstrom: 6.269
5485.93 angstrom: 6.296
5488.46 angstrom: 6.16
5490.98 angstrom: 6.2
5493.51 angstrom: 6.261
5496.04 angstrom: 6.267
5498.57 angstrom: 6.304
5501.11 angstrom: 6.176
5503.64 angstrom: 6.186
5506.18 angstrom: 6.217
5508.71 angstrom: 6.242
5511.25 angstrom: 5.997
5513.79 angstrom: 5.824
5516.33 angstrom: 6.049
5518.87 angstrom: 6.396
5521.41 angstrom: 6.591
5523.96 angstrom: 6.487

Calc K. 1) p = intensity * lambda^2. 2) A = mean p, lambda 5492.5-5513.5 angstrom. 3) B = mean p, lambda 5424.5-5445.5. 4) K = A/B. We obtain 1.1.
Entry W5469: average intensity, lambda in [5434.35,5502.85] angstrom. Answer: 6.15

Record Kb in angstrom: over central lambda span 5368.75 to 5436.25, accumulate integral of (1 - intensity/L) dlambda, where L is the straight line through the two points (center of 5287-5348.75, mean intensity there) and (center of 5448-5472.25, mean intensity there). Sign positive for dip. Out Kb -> 1.58 angstrom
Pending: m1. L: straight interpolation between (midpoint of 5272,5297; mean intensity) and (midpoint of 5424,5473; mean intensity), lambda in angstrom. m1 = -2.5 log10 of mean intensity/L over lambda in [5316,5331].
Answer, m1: 0.06 mag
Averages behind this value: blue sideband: 5.83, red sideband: 6.05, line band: 5.58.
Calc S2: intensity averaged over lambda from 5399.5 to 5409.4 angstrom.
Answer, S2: 5.51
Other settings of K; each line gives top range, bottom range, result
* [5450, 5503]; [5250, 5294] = 1.20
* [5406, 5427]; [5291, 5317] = 1.06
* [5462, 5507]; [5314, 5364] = 1.11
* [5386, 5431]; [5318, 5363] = 1.02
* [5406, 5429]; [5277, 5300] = 1.09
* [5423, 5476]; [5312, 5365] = 1.06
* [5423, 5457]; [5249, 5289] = 1.16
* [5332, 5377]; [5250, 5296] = 1.11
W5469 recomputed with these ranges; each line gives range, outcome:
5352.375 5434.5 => 5.95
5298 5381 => 5.95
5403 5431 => 5.96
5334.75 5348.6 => 5.86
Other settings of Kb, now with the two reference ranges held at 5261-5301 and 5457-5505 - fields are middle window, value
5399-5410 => 0.7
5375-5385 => -0.6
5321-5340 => 0.3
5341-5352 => -0.4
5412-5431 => -0.6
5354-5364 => -1.1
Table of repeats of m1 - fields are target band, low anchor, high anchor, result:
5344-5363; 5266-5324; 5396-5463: -0.07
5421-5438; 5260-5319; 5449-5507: 0.02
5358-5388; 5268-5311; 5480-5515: -0.02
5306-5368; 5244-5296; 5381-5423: -0.05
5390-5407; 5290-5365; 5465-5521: 0.09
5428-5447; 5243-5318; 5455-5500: 0.03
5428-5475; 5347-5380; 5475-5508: 0.03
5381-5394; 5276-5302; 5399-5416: -0.03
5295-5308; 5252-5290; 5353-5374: -0.03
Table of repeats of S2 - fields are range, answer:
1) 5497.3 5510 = 6.22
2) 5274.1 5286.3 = 5.83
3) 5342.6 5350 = 5.87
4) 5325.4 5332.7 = 5.09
